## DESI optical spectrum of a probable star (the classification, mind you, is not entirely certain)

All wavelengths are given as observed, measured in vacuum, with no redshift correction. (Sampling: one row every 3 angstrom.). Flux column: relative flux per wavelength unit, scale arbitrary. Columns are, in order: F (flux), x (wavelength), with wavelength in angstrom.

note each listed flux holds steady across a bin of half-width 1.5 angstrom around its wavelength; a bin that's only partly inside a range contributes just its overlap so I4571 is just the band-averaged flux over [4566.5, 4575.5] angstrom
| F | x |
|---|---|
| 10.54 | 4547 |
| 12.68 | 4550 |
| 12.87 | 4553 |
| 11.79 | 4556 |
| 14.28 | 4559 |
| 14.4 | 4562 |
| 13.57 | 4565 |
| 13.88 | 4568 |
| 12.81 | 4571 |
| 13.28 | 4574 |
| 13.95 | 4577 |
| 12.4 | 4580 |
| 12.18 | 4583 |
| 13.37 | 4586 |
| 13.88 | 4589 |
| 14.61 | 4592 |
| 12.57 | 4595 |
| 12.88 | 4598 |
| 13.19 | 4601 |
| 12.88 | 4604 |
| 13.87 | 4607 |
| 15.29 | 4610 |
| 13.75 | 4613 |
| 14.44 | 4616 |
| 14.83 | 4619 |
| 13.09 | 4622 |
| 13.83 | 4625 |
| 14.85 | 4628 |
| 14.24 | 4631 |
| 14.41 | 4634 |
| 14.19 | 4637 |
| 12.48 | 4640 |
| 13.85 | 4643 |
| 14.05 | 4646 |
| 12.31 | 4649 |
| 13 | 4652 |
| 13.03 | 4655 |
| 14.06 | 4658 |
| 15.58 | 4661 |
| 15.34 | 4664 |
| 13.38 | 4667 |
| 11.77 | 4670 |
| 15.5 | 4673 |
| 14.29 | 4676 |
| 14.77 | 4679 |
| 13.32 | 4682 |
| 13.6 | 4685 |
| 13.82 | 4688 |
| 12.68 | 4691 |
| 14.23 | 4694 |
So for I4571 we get 13.3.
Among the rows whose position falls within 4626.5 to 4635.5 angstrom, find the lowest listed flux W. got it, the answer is 14.24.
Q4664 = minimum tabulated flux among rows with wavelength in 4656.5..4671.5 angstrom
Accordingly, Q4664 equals 11.77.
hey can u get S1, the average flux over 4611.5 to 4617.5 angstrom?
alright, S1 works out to 14.1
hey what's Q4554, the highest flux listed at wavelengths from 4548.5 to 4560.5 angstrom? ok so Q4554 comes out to 14.28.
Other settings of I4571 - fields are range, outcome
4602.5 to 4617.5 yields 14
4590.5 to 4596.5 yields 13.6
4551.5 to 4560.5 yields 13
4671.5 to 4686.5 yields 14.3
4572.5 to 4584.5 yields 13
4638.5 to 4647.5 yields 13.5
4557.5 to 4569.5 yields 14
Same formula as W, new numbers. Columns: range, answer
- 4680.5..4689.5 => 13.32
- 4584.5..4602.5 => 12.57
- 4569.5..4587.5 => 12.18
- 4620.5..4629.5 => 13.09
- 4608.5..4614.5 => 13.75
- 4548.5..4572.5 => 11.79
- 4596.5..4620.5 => 12.88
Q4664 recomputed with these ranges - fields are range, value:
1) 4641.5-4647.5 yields 13.85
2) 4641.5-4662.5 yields 12.31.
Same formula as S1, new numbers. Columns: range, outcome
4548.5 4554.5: 12.8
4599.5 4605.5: 13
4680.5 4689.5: 13.6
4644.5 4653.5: 13.1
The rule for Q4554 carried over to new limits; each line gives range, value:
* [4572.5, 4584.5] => 13.95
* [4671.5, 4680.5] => 15.5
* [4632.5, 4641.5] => 14.41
